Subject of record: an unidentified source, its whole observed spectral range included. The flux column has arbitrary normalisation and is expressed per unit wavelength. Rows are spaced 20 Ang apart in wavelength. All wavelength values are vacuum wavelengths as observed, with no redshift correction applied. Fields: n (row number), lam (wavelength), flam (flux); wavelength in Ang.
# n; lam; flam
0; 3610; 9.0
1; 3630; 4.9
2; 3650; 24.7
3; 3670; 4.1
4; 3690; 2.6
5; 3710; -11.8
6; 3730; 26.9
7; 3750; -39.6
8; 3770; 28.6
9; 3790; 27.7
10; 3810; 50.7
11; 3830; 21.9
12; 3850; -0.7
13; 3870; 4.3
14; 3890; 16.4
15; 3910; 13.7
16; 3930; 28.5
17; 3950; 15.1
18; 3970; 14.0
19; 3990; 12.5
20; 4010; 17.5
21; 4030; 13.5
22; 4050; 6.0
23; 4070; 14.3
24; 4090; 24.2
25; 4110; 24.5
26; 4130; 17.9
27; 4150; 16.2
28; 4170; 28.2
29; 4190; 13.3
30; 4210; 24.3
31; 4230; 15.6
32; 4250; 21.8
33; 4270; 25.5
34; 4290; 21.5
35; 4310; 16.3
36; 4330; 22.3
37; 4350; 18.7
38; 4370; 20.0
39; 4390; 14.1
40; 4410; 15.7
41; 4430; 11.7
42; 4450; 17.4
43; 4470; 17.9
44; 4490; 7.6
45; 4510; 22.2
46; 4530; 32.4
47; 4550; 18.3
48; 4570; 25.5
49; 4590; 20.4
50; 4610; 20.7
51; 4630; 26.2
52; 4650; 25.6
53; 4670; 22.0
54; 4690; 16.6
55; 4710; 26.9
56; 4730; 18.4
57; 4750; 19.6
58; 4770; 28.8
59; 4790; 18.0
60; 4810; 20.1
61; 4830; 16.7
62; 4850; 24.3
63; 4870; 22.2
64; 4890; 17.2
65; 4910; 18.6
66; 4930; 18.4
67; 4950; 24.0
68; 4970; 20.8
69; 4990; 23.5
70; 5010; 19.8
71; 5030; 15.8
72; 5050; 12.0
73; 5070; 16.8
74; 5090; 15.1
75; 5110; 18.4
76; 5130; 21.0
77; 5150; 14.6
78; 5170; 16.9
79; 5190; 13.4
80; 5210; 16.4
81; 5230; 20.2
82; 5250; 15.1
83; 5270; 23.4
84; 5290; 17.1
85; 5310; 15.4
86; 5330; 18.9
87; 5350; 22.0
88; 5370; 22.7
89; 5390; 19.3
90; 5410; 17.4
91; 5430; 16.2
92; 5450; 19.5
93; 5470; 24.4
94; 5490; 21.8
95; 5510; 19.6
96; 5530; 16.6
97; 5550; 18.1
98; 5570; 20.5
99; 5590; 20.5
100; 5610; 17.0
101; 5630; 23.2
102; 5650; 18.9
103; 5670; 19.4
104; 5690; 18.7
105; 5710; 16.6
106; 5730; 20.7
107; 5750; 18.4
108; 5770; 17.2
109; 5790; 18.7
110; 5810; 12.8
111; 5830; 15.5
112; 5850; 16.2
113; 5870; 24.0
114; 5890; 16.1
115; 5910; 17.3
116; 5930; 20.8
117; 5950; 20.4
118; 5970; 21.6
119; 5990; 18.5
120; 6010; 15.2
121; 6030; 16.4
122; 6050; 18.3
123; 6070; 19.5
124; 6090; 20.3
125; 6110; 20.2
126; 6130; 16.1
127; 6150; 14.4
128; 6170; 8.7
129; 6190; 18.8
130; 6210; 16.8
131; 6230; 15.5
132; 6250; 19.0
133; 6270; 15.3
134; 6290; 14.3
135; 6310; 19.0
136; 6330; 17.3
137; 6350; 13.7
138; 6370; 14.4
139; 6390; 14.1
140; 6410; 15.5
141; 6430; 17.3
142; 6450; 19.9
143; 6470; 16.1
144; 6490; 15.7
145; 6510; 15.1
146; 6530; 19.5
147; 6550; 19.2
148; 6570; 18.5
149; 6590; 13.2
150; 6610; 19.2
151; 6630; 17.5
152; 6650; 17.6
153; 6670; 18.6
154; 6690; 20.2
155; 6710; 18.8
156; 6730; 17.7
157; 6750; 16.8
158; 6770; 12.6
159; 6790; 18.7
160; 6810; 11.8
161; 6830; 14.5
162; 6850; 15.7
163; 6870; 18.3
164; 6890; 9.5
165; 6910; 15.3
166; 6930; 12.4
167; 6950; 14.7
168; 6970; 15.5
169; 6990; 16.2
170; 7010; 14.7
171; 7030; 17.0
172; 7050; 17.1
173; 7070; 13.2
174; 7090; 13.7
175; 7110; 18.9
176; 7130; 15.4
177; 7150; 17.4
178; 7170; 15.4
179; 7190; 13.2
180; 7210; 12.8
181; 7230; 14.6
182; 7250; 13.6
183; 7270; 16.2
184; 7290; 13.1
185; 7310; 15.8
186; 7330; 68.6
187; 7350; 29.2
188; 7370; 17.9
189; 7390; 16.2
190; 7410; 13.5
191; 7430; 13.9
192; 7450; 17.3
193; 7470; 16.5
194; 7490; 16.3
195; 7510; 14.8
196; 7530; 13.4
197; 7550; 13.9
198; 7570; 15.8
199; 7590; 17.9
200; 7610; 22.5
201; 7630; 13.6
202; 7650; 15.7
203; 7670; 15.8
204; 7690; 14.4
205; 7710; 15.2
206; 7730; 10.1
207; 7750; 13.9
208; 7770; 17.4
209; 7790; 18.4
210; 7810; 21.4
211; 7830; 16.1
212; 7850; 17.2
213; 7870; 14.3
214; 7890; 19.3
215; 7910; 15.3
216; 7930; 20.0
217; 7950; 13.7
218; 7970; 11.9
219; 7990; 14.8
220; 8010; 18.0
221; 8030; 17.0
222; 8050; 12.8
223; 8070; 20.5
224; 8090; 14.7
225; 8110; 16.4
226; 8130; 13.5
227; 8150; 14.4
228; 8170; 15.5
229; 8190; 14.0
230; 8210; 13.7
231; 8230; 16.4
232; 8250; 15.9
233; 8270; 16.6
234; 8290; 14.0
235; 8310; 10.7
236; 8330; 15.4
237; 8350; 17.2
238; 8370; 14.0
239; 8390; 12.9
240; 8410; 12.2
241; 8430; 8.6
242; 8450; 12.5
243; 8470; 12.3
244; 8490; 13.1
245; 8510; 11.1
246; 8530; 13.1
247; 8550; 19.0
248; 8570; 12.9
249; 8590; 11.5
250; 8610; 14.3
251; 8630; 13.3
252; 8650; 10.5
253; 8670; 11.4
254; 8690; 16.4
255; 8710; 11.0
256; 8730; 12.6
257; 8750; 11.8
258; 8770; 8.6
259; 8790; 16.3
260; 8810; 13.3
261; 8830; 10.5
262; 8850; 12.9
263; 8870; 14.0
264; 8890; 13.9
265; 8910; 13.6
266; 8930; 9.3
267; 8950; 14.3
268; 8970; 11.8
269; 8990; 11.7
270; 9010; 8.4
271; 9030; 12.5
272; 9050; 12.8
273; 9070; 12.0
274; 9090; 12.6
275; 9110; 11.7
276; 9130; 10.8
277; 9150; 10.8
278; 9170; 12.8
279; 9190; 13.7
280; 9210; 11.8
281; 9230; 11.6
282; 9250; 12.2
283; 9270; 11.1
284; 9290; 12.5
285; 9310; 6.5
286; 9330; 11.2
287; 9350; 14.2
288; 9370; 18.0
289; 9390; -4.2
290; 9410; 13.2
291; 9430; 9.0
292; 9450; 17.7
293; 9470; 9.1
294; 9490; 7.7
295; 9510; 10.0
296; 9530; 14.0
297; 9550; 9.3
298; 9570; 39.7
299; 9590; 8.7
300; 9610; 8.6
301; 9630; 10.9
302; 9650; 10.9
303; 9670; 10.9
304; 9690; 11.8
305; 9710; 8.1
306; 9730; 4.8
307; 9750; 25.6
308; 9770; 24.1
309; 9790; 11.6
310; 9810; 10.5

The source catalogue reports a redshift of 0.97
